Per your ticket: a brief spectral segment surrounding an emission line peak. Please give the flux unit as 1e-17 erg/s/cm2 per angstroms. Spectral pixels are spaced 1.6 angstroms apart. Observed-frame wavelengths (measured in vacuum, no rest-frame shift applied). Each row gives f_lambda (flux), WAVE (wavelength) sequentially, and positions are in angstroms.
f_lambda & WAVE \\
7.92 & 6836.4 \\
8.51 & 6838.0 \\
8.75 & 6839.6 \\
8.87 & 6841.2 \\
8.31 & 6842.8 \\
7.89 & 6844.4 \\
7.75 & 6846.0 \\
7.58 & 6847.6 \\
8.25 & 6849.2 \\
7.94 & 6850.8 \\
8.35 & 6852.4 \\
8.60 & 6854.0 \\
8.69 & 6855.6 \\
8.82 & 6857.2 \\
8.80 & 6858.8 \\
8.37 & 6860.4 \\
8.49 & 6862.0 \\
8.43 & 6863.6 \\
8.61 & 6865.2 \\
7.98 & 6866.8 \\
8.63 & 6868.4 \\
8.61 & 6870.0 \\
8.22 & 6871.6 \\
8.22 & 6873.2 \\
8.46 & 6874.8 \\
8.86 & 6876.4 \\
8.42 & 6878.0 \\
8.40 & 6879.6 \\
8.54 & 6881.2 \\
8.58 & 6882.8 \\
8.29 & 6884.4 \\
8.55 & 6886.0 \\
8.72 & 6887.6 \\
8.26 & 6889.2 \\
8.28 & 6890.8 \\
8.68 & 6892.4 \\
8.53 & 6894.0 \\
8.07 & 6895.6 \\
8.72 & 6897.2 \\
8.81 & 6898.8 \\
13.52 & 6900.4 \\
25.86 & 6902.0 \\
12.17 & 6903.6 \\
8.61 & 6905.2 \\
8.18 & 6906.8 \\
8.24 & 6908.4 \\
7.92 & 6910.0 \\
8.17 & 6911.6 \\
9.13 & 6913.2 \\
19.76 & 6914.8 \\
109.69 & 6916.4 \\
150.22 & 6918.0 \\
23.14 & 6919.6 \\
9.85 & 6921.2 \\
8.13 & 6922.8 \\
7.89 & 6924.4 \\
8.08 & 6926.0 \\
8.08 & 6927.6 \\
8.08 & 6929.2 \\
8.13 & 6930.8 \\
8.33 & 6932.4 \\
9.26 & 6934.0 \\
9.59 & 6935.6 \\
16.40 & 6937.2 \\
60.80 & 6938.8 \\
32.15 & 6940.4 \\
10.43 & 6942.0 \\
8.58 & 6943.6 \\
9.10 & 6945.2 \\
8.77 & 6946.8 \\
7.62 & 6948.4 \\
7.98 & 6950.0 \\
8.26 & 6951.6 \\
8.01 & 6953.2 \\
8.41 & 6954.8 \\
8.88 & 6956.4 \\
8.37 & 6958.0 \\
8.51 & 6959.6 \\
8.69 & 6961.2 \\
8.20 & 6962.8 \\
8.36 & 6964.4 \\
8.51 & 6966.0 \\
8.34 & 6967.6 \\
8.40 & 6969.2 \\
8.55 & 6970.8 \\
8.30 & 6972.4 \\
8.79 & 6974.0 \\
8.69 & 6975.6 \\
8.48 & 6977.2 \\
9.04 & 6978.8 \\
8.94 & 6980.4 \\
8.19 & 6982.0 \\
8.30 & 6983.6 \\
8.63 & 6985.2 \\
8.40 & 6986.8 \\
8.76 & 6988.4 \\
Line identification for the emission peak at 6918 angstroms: H-alpha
